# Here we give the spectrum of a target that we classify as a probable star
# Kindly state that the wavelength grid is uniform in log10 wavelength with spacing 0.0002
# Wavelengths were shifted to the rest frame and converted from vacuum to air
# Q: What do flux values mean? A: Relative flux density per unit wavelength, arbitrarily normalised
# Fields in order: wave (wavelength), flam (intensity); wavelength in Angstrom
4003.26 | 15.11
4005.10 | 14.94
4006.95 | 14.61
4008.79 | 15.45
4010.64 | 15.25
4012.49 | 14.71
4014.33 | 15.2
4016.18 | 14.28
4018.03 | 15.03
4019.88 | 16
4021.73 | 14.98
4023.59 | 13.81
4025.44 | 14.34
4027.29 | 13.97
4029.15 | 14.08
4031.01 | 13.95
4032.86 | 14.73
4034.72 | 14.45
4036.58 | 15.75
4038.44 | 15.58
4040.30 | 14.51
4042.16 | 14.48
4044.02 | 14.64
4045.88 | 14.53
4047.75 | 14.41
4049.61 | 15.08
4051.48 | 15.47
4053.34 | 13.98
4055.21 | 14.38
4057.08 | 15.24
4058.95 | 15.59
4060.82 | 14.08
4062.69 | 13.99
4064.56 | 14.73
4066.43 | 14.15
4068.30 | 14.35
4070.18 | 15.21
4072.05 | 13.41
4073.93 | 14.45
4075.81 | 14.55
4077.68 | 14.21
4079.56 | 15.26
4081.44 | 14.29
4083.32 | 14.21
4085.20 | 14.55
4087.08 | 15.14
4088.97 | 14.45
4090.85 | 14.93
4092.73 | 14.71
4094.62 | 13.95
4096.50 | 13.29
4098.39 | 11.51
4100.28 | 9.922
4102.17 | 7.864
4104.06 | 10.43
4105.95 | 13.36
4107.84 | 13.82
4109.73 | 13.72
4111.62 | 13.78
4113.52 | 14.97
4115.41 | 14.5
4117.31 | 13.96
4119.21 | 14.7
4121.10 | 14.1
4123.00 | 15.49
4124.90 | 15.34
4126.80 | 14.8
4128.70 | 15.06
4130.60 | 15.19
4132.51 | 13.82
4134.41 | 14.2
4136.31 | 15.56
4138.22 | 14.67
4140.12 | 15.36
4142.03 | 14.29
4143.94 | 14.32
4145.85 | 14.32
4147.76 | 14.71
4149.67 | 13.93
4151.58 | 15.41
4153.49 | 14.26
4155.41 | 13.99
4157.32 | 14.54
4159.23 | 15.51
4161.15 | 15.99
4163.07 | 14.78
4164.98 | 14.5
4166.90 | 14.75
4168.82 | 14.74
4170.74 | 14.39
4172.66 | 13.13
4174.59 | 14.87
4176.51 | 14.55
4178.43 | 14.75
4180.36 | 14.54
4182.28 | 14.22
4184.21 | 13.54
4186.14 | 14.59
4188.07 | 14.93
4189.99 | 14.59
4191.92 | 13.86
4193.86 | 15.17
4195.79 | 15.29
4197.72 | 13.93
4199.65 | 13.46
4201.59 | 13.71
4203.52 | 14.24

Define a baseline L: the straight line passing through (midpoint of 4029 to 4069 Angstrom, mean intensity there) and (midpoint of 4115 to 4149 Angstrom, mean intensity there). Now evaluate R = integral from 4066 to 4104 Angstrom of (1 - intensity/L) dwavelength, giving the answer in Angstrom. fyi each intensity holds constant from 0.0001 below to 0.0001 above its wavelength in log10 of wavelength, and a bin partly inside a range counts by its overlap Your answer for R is 2.7 Angstrom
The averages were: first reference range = 14.7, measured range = 13.6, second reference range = 14.7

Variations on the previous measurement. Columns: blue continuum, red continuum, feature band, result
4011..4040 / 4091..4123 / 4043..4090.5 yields -2.21 Angstrom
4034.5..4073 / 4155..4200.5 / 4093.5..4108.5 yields 2.93 Angstrom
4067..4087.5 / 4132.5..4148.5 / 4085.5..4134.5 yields 2.79 Angstrom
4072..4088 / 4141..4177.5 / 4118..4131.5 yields -0.36 Angstrom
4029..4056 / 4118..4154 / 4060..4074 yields 0.39 Angstrom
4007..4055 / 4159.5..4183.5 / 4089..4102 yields 1.63 Angstrom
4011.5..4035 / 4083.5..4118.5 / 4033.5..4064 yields -1.28 Angstrom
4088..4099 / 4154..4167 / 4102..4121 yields 1.04 Angstrom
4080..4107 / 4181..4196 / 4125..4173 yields -2.70 Angstrom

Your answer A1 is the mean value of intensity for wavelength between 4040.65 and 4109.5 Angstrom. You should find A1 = 14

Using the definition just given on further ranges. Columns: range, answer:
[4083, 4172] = 14.2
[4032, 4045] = 14.9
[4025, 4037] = 14.4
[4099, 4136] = 13.7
